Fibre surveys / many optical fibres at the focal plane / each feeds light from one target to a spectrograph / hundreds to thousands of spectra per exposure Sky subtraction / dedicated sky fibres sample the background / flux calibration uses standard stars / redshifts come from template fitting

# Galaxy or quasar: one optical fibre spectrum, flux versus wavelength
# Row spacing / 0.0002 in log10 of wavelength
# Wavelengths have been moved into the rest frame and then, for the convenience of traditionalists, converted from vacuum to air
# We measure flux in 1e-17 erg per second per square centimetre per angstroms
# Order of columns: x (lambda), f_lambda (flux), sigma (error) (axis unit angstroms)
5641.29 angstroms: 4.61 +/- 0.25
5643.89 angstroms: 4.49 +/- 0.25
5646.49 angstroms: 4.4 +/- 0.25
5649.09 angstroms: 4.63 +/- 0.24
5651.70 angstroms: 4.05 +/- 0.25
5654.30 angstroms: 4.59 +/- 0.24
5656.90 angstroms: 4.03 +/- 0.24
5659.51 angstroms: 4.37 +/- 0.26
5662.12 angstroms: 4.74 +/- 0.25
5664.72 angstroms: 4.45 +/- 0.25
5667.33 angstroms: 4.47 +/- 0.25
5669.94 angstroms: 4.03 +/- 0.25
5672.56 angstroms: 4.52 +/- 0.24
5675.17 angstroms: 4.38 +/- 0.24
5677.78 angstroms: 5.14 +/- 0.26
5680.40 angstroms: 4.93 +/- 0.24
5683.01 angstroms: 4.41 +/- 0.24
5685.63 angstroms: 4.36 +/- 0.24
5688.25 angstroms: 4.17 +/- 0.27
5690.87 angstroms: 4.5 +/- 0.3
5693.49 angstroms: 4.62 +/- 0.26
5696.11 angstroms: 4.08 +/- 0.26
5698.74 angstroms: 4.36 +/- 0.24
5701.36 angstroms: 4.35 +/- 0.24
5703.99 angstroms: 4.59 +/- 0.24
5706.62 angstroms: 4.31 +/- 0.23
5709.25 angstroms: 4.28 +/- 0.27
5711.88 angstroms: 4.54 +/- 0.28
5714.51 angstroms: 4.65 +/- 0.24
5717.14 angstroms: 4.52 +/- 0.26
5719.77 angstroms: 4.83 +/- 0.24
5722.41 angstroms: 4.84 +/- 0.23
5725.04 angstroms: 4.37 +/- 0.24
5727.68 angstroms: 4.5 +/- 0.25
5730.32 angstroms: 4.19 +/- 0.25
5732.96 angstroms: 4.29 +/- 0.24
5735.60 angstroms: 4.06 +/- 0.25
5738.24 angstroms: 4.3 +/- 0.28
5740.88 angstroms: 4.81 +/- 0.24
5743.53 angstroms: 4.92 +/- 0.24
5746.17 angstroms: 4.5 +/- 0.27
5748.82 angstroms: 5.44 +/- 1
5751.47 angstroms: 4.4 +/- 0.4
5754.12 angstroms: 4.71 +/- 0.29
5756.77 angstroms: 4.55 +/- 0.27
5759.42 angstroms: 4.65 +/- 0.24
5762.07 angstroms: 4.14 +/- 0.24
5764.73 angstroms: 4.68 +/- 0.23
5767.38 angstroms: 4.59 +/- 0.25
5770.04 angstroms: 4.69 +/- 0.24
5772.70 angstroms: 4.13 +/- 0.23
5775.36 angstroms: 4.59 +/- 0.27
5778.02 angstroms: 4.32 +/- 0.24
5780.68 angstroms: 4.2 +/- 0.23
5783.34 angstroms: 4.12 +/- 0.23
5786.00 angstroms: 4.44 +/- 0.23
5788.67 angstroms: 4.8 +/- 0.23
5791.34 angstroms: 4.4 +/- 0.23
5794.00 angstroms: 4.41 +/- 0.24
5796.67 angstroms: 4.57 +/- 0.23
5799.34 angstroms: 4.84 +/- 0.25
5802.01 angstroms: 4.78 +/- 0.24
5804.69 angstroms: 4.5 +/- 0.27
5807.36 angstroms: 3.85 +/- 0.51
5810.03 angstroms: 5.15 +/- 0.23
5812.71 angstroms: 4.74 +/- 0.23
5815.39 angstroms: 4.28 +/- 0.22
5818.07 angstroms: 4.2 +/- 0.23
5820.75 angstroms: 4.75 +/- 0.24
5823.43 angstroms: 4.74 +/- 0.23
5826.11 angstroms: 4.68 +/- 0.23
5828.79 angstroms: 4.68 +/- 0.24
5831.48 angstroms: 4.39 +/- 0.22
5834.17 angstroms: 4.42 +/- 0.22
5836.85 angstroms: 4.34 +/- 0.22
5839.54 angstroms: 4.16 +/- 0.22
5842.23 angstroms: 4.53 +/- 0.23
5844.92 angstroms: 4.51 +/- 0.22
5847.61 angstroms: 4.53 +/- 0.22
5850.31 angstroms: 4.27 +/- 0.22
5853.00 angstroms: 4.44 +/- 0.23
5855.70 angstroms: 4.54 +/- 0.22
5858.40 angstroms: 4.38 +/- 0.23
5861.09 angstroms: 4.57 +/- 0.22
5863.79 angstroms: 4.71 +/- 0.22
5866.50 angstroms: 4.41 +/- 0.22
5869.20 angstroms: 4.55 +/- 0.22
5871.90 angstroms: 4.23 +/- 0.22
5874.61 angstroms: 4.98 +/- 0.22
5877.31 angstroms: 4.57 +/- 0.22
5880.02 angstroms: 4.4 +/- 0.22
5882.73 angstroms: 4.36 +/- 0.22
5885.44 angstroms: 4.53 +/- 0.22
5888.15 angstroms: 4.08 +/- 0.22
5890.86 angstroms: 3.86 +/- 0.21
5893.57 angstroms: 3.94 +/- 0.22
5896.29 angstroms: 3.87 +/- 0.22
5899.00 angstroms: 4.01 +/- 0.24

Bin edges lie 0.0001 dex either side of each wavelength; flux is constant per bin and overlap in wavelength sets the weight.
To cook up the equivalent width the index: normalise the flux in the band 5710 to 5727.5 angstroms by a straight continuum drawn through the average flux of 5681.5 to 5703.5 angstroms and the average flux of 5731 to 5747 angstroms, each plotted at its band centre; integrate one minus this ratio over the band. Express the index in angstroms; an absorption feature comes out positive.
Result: -0.7 angstroms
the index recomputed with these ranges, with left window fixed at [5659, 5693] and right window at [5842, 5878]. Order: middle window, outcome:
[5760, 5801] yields 0.4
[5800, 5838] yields -0.3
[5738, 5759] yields -1.0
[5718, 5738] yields 0.3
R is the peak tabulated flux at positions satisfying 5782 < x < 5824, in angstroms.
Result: 5.15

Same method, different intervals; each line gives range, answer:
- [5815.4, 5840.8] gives 4.75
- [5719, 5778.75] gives 5.44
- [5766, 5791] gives 4.8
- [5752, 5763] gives 4.71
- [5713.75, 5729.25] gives 4.84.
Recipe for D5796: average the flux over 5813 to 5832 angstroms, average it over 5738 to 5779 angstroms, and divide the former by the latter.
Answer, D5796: 0.99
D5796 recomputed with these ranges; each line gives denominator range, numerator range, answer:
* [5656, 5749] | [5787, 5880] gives 1.01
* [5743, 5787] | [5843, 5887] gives 0.99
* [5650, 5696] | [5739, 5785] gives 1.02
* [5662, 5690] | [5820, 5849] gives 1.00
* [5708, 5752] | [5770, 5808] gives 0.98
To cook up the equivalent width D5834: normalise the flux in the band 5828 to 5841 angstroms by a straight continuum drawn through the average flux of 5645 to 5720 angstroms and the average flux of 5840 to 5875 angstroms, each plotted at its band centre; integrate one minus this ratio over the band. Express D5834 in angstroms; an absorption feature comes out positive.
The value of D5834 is 0.3 angstroms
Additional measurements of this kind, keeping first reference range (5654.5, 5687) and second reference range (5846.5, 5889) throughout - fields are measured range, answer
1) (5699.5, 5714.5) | 0.2 angstroms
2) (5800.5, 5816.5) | -0.3 angstroms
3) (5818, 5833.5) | -0.4 angstroms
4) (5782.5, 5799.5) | -0.1 angstroms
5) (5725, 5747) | 0.2 angstroms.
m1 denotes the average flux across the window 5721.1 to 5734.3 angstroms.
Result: 4.44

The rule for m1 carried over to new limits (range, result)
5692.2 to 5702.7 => 4.35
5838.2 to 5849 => 4.43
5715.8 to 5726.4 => 4.64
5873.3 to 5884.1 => 4.58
